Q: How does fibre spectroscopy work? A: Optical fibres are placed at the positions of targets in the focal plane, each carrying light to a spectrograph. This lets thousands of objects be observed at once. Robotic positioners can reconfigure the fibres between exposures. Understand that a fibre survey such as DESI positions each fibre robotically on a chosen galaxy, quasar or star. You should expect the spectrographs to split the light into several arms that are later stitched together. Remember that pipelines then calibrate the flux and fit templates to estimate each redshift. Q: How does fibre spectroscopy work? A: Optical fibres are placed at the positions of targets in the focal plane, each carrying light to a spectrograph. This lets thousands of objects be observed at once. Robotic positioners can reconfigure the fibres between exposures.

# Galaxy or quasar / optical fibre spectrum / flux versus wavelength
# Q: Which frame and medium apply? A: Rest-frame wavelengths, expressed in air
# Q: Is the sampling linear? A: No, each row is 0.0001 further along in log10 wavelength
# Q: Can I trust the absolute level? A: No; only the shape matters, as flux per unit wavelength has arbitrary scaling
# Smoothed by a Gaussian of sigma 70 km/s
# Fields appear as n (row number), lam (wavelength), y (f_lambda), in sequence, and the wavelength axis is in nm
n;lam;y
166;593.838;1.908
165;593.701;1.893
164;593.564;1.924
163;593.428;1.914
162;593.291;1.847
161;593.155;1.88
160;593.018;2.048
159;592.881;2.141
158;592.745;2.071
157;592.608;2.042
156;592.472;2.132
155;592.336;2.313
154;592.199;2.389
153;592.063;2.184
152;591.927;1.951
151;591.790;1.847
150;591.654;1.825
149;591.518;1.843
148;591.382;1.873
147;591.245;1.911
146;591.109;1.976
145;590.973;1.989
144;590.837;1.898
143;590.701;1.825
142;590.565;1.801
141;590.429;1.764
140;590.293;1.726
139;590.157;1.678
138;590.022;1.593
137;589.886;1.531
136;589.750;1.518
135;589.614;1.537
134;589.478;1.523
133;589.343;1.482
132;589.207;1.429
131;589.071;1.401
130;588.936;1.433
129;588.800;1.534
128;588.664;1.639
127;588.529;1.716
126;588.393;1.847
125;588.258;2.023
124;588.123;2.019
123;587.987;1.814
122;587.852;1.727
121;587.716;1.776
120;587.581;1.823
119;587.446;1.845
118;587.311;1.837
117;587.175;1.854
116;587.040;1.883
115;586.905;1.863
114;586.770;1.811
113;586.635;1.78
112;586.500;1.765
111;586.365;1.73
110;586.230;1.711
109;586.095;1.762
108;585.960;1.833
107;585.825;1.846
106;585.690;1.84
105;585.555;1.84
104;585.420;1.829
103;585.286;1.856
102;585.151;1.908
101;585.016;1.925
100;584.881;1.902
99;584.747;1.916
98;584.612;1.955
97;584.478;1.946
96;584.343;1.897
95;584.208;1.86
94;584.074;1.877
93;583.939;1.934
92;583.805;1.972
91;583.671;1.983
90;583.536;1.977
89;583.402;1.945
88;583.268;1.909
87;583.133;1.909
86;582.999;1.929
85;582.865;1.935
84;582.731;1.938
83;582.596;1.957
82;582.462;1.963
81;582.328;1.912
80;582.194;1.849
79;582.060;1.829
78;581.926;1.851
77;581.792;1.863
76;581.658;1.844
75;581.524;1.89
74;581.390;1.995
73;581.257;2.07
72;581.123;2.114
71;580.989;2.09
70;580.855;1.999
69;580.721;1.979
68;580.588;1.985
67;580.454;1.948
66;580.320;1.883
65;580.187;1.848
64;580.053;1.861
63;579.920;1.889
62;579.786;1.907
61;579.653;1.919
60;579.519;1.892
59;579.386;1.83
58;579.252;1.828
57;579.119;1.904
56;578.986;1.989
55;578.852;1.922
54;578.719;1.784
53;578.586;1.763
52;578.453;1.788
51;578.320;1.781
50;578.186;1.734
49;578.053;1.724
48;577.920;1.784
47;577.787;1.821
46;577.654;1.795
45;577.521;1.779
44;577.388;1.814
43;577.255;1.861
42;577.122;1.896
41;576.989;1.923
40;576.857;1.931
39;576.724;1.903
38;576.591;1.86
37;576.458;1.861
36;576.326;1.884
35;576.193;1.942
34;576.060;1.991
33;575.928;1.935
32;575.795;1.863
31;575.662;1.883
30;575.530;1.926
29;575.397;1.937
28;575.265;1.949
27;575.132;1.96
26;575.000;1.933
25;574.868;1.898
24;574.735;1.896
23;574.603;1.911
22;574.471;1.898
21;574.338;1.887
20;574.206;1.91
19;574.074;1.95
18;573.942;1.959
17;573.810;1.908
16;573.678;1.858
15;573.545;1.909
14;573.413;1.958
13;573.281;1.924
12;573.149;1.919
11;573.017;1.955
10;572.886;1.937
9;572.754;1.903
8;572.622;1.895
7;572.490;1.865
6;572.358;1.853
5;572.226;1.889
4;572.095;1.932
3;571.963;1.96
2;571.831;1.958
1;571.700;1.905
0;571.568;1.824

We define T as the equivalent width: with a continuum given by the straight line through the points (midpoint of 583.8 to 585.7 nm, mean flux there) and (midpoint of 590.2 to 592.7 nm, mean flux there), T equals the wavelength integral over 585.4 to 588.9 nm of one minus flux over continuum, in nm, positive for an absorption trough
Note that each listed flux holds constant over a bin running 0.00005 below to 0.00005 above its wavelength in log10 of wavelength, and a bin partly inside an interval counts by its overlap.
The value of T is 0.21 nm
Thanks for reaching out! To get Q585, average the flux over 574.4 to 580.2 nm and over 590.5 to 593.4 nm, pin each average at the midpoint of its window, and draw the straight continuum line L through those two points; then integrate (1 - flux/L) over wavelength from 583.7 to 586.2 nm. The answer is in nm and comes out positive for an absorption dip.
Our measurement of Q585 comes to 0.07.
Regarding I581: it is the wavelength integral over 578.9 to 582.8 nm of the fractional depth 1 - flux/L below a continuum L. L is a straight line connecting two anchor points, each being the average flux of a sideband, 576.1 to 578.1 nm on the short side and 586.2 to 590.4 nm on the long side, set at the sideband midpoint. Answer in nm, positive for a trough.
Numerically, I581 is -0.26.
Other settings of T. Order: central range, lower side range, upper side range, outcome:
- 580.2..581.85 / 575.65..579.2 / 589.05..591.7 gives -0.139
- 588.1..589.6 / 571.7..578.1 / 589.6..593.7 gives 0.219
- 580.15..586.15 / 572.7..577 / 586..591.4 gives -0.354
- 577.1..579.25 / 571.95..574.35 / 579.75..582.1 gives 0.122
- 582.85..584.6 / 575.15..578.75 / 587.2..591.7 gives -0.136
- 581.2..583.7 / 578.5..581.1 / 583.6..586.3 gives -0.038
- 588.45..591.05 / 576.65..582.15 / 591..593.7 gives 0.452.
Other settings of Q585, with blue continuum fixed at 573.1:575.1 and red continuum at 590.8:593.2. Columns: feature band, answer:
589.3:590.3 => 0.22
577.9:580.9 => 0.12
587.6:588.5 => 0.06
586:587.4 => 0.13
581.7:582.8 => 0.04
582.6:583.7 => 0.02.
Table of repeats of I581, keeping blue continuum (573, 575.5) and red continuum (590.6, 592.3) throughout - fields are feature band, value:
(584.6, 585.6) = 0.030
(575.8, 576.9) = 0.009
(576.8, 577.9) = 0.045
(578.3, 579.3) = 0.043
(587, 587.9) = 0.061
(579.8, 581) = 0.001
